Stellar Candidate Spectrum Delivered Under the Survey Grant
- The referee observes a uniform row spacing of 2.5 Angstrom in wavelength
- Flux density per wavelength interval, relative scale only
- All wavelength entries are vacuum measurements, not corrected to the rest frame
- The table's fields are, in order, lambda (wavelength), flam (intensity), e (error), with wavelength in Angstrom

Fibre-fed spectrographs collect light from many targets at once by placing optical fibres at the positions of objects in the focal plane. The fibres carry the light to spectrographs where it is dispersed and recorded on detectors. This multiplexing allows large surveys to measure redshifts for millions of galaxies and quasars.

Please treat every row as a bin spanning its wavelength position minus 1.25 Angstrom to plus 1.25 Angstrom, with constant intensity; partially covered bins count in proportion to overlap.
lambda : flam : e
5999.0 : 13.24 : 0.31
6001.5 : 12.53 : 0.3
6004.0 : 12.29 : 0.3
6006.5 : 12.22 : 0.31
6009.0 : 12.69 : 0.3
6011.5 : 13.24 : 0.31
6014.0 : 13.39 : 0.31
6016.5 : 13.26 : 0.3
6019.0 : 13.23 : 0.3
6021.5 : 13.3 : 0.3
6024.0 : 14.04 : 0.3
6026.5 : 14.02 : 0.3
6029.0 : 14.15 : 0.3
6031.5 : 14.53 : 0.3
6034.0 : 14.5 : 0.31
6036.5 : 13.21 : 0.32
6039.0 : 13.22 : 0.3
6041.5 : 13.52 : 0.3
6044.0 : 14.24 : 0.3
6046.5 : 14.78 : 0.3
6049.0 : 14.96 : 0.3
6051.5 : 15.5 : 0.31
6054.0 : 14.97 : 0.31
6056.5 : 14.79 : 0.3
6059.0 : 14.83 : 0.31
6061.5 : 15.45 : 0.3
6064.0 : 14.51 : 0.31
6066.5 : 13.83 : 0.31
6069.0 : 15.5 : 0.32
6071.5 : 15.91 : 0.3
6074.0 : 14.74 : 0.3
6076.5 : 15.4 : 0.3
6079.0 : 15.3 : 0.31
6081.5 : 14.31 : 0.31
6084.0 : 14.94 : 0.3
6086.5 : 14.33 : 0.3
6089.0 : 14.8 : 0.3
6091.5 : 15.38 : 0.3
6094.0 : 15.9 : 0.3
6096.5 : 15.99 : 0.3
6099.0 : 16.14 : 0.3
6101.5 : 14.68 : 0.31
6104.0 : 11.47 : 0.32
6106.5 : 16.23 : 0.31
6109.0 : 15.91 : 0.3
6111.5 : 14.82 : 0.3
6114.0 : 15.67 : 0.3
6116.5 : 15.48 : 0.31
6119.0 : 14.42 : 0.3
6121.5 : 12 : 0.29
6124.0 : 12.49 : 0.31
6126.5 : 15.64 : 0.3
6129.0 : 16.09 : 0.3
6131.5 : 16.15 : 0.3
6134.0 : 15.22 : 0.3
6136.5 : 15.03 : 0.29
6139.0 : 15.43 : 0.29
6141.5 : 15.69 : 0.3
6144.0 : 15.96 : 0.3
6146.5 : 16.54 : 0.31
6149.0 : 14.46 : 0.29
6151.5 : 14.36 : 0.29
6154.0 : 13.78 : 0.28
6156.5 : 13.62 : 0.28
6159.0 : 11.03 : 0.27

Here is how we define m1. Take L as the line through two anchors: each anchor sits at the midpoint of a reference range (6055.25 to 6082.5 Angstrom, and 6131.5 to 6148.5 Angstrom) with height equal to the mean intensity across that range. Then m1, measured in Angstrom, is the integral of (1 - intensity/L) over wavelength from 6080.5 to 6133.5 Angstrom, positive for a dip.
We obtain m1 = 1.4 Angstrom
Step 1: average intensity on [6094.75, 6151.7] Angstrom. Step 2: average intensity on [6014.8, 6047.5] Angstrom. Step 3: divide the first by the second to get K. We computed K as 1.09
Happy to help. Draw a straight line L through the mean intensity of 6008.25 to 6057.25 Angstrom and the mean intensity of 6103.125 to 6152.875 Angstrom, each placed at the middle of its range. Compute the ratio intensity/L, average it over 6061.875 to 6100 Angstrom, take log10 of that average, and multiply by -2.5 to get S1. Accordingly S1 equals -0.05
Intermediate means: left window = 14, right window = 15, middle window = 15.1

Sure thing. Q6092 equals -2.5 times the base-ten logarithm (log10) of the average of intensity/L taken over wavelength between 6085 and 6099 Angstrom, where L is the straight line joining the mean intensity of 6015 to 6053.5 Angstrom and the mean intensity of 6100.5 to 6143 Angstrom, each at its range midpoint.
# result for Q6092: -0.06 mag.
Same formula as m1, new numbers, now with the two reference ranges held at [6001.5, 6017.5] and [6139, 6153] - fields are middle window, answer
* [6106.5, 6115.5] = -0.5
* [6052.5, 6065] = -1.1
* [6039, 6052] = -0.9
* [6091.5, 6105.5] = -0.4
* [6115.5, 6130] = 0.6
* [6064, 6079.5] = -1.2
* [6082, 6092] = -0.4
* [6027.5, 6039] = -0.6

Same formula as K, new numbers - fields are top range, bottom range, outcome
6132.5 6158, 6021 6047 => 1.07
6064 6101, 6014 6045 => 1.10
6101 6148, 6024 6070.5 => 1.04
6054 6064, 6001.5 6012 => 1.19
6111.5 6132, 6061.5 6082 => 0.98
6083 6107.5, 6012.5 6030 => 1.10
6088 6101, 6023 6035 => 1.10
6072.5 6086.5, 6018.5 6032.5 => 1.07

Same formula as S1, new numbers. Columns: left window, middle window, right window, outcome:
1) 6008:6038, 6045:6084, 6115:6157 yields -0.067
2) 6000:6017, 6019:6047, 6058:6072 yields -0.014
